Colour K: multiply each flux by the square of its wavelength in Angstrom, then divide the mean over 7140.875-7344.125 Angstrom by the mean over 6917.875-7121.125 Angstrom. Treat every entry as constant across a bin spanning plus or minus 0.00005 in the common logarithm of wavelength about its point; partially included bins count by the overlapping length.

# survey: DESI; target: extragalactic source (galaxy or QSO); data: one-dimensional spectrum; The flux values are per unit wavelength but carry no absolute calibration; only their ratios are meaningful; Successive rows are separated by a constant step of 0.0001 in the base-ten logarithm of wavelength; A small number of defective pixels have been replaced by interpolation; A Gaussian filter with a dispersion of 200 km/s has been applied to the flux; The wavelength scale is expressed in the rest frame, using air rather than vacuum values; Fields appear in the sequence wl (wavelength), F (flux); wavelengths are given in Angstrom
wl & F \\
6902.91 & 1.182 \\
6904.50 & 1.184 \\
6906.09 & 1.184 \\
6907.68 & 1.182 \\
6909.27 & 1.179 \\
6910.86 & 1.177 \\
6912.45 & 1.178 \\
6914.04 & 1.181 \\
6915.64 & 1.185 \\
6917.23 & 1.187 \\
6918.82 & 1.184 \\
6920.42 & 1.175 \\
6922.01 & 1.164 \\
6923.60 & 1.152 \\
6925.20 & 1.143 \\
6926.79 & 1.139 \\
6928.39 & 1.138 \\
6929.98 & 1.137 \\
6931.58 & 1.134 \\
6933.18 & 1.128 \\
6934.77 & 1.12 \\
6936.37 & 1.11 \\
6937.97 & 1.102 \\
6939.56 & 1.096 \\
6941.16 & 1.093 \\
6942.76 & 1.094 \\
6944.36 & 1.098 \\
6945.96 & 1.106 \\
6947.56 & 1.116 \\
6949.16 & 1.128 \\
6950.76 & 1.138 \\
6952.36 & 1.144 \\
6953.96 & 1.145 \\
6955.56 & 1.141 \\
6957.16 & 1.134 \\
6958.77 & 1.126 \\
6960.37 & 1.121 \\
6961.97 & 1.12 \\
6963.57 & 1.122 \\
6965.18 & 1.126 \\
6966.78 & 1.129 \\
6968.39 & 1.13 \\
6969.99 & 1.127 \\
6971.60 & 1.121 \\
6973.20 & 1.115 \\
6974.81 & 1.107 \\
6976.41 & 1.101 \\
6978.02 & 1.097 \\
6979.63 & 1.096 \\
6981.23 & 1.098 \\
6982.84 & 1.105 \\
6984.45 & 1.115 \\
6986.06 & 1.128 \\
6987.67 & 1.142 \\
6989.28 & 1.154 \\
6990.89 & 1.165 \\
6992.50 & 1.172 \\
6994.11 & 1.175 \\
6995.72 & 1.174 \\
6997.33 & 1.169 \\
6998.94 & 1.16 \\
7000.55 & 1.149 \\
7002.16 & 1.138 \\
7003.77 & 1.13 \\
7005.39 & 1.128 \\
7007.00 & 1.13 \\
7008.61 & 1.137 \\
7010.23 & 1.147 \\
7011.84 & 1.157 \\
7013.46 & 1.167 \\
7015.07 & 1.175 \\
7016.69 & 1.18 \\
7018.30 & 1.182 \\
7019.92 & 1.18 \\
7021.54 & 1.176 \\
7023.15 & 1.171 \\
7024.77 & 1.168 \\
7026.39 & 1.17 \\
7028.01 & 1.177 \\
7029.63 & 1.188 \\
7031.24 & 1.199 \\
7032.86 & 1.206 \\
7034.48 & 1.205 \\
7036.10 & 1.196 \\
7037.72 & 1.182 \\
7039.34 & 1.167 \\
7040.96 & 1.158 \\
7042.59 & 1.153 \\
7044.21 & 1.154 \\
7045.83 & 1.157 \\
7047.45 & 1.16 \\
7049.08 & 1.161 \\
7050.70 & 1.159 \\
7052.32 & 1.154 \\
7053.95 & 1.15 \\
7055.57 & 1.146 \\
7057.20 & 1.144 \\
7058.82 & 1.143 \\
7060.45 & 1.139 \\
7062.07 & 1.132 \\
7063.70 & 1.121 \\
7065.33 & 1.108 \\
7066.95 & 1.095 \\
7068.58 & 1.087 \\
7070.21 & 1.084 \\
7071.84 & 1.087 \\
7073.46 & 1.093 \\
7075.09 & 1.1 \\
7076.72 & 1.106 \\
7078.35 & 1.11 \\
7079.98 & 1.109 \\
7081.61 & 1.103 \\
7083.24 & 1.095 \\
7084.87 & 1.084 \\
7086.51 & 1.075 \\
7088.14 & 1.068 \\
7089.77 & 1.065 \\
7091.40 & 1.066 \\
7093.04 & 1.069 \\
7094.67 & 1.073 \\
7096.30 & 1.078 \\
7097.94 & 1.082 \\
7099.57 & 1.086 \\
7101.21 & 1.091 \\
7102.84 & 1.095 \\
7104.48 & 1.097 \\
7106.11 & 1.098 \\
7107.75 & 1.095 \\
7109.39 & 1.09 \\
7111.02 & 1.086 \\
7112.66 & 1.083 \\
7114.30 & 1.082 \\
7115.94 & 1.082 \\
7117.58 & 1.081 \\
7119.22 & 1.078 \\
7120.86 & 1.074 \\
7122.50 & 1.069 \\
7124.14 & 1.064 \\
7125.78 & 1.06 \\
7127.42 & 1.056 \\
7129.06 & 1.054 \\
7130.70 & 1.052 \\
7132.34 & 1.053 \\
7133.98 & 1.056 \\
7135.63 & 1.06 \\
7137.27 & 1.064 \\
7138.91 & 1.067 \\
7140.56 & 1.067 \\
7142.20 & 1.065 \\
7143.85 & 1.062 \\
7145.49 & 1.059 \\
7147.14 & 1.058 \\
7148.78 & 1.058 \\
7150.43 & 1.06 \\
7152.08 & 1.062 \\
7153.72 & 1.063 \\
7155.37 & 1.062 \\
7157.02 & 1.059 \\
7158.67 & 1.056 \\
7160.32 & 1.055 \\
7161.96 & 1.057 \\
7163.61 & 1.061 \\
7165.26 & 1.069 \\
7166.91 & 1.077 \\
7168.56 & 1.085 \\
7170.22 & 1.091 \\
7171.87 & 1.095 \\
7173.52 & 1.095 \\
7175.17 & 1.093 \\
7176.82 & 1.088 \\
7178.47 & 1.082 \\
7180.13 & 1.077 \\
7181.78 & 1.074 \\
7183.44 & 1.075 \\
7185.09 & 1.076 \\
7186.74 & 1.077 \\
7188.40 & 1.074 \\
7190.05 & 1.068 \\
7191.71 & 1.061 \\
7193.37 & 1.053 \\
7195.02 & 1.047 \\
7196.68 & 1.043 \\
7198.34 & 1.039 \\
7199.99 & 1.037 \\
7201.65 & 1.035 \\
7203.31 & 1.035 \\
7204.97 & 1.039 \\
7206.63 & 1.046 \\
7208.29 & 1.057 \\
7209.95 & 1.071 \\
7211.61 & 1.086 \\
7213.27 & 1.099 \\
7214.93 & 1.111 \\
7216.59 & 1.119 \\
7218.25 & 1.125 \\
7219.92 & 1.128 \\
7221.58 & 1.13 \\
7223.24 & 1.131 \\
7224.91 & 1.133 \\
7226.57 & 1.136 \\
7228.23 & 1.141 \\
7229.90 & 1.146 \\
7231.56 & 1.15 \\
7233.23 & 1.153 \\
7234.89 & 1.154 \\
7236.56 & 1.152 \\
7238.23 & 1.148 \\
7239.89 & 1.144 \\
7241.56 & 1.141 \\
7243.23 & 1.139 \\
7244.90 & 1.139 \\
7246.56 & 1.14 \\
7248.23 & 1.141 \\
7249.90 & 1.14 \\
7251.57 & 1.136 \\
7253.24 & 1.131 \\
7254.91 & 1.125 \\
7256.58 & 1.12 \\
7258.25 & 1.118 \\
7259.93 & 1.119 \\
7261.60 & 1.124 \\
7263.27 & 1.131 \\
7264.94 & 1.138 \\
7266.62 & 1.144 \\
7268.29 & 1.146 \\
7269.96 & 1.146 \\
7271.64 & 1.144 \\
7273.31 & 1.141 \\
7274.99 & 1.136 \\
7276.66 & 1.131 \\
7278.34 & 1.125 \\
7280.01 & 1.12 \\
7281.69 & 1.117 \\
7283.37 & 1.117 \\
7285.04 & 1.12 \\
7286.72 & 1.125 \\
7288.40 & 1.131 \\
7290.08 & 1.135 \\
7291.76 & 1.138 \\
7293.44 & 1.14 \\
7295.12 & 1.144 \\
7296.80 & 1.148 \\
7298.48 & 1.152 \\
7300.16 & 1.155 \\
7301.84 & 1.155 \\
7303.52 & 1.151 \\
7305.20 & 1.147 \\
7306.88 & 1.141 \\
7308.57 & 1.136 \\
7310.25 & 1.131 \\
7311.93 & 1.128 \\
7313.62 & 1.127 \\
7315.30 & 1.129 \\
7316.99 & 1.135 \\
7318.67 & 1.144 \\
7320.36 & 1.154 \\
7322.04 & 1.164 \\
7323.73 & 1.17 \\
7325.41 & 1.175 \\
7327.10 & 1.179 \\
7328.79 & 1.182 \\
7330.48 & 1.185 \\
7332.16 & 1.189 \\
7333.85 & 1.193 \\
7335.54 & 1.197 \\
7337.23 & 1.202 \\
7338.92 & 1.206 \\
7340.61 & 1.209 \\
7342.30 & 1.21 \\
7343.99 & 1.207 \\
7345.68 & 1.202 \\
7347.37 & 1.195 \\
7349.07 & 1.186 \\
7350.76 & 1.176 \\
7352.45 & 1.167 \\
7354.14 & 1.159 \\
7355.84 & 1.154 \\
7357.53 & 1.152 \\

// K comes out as 1.1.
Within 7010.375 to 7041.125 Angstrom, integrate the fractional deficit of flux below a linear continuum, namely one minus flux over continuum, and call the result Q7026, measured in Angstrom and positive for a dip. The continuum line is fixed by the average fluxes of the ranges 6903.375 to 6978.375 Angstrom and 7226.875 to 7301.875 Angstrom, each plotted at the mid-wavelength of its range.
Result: -1.13 Angstrom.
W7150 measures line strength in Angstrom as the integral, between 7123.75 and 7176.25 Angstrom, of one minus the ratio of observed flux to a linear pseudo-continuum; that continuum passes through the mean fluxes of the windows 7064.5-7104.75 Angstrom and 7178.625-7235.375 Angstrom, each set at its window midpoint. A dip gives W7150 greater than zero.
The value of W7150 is 1.10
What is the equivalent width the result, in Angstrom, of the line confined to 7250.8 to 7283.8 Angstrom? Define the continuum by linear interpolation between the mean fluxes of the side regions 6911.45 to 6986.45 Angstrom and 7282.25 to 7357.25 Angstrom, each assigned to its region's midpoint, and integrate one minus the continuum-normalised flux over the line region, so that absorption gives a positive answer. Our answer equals 0.7 Angstrom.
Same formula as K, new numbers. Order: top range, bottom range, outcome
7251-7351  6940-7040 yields 1.10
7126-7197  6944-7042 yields 0.98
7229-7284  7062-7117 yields 1.09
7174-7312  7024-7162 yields 1.06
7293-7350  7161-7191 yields 1.13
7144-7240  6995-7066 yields 0.98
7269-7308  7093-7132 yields 1.11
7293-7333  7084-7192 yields 1.13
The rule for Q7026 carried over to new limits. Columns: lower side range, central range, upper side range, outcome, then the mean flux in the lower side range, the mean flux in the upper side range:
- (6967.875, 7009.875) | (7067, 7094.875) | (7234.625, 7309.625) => 1.2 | 1.13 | 1.14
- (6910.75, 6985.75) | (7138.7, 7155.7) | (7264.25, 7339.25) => 1.2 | 1.13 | 1.15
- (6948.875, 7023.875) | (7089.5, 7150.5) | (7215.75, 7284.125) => 3.5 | 1.14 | 1.14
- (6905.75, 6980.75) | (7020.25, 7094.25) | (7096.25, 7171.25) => -2.5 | 1.13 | 1.07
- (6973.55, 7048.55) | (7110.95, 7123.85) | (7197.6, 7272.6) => 0.7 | 1.16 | 1.12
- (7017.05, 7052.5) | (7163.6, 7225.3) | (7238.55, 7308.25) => 3.8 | 1.17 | 1.14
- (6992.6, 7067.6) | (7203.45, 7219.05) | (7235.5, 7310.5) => 0.8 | 1.16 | 1.14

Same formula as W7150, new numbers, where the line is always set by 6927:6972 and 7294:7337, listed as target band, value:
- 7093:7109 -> 0.7 Angstrom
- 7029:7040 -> -0.6 Angstrom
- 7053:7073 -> 0.2 Angstrom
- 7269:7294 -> 0.5 Angstrom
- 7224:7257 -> 0.3 Angstrom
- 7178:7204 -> 2.0 Angstrom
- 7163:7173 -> 0.5 Angstrom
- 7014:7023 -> -0.4 Angstrom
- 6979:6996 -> -0.2 Angstrom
